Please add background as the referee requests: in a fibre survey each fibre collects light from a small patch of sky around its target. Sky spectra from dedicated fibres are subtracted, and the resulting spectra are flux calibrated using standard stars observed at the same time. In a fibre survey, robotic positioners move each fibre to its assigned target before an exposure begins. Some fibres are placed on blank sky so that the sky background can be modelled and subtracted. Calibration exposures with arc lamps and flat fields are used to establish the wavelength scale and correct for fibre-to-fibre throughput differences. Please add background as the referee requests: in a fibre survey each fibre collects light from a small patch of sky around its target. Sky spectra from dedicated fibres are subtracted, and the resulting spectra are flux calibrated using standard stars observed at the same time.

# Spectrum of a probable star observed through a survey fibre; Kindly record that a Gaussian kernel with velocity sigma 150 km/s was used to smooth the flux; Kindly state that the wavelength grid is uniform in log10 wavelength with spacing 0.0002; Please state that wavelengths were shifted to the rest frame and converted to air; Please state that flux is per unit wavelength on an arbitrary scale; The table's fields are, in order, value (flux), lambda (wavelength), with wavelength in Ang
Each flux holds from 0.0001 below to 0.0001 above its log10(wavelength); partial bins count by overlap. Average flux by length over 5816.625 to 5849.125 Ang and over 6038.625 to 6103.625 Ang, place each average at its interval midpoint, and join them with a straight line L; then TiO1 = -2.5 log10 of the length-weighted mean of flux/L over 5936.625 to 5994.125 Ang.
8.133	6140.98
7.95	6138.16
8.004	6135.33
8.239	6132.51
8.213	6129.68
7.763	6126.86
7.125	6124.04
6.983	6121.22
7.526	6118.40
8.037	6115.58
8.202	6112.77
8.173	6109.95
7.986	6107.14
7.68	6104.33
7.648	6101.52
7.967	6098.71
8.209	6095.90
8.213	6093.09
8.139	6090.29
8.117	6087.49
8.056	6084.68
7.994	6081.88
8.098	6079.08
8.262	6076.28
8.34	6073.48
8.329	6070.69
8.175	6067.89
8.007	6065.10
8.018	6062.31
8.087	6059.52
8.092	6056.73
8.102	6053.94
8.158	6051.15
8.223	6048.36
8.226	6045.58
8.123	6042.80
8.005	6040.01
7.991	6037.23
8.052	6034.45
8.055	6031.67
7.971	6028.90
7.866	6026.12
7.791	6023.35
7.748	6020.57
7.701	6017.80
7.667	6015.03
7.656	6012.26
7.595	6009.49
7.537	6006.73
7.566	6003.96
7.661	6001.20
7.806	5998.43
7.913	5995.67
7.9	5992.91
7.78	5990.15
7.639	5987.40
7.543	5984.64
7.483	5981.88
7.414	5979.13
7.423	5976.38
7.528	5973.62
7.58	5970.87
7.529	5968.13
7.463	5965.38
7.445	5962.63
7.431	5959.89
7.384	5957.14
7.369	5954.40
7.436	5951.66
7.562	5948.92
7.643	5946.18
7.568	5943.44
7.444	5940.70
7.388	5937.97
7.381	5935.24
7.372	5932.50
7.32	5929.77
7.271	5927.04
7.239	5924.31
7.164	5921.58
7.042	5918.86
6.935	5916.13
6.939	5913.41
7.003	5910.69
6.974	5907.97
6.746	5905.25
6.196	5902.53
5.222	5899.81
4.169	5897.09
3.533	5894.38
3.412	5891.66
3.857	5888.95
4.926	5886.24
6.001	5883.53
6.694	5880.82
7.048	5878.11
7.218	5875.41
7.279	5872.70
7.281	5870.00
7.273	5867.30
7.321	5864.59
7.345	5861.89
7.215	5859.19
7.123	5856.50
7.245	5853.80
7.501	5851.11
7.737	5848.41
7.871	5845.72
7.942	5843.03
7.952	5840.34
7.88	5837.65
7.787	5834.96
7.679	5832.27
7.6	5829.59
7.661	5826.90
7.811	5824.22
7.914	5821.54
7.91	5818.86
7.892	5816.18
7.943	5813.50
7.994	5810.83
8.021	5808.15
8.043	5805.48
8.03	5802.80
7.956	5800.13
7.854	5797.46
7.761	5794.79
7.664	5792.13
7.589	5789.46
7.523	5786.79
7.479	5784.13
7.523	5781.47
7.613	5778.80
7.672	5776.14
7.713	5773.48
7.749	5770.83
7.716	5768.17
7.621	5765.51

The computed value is 0.064 mag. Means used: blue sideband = 7.82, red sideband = 8.11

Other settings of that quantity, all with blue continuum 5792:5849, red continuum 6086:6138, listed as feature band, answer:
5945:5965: 0.06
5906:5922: 0.13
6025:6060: -0.02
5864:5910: 0.31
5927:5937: 0.08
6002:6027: 0.03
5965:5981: 0.06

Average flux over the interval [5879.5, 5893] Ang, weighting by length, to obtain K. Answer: 4.98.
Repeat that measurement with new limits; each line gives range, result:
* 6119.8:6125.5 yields 7.06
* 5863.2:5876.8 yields 7.27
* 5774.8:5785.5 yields 7.57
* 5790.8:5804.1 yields 7.86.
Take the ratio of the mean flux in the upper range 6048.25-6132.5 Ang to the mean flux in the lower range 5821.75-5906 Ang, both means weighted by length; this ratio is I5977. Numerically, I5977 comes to 1.2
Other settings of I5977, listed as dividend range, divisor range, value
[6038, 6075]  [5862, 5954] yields 1.23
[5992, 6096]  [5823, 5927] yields 1.18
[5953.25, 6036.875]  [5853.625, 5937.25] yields 1.18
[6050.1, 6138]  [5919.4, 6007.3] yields 1.07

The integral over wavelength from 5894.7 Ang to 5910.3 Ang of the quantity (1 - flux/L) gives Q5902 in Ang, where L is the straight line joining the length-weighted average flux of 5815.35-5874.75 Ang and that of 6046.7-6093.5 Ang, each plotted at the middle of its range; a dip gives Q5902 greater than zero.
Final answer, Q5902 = 3.9 Ang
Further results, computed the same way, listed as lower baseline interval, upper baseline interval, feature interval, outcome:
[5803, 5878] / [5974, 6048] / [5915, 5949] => 1.70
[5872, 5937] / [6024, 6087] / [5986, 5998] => -0.77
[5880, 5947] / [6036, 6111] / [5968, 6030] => -3.25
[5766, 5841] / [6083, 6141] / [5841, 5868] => 1.14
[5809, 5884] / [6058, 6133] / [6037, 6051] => -0.43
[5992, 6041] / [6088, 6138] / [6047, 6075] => -1.10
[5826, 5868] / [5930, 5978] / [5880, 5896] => 6.10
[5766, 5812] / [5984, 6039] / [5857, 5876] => 1.20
